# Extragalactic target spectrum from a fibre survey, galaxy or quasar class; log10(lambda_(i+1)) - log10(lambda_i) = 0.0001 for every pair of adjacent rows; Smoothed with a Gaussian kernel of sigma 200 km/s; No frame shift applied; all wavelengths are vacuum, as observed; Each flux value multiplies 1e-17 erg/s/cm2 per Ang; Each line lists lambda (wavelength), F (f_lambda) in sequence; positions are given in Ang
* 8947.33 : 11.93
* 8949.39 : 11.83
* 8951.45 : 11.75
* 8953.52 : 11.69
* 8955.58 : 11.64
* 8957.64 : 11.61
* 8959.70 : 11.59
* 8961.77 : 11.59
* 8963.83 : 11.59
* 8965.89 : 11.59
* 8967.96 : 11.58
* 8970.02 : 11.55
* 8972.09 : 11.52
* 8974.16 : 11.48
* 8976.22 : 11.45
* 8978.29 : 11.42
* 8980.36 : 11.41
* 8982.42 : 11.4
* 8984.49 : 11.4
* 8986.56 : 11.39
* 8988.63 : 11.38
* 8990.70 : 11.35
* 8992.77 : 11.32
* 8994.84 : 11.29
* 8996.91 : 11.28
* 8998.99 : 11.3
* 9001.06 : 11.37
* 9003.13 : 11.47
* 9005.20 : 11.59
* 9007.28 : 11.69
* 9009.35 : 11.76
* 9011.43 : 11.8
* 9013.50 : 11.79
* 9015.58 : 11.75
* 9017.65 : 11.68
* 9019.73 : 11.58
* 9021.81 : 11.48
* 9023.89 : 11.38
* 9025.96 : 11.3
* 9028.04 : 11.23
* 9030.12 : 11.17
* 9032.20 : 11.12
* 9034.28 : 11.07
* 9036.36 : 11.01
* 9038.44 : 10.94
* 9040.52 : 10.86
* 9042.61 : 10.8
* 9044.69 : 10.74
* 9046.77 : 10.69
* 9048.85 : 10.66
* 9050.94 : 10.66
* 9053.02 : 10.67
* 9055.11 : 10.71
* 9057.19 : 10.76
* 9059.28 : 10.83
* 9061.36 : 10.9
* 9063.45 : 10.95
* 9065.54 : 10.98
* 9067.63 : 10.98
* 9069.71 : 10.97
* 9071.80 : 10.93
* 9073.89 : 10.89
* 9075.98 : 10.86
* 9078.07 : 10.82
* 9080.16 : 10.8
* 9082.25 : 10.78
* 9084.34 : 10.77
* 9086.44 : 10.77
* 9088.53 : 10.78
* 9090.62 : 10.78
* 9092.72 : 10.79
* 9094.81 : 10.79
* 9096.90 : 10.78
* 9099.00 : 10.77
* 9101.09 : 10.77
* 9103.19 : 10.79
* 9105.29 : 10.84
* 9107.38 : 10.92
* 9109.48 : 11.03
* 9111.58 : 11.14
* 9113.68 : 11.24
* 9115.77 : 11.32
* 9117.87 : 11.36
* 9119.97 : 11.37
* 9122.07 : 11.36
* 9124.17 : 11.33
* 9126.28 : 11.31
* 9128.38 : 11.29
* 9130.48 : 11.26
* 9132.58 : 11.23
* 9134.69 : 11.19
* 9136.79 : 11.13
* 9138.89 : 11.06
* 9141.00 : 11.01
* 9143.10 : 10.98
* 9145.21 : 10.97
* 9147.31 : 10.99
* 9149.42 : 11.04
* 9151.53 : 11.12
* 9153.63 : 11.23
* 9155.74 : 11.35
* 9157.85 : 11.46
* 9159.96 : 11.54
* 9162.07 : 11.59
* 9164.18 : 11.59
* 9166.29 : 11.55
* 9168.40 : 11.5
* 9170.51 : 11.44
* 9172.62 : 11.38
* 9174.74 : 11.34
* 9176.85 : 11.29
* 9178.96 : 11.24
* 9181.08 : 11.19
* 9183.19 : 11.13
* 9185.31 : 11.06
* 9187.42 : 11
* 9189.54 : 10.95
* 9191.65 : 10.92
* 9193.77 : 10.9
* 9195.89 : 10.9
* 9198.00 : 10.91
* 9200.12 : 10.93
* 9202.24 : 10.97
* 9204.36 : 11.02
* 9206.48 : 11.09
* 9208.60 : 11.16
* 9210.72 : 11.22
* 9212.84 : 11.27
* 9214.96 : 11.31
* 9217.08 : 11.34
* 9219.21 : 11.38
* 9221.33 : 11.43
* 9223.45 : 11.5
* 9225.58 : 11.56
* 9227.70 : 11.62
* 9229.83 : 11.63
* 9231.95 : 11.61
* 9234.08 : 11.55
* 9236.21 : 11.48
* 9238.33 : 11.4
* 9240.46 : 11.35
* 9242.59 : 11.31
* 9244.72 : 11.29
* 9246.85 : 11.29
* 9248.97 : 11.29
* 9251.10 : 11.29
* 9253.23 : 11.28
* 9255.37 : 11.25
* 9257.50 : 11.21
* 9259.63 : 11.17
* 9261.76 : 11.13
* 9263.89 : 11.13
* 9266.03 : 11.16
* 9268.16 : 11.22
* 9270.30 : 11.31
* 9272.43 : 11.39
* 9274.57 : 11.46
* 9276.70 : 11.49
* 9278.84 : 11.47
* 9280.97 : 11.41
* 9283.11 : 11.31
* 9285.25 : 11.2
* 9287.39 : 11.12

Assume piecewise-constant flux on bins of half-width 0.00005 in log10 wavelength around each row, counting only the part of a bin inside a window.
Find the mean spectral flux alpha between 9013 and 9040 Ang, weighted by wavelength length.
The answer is 11.3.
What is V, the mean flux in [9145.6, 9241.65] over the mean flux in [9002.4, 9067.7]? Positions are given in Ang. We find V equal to 1.0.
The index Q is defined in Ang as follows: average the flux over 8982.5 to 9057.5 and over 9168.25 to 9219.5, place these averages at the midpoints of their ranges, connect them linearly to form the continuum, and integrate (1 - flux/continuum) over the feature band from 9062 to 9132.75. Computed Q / 1.3 Ang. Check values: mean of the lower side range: 11.2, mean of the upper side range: 11.1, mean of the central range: 11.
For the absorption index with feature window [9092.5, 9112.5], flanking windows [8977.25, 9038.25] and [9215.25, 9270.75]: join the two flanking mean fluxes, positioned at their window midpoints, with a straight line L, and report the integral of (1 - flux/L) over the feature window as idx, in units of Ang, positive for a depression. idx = 0.9 Ang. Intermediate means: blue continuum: 11.4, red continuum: 11.4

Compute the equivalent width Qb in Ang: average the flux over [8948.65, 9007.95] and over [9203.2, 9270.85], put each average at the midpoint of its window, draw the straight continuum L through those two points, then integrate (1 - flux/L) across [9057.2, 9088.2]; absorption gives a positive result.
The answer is 1.5 Ang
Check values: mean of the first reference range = 11.5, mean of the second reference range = 11.3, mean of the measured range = 10.9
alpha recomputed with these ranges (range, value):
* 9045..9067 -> 10.8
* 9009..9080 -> 11.1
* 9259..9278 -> 11.3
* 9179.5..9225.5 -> 11.1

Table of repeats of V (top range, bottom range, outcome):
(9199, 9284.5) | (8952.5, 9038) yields 0.99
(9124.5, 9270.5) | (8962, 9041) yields 0.98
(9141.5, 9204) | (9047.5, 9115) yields 1.03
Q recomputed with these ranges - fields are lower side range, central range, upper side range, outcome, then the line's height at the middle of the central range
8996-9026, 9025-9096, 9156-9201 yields 3.63 Ang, 11.5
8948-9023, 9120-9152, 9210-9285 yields 0.77 Ang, 11.4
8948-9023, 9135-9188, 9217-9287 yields 0.79 Ang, 11.4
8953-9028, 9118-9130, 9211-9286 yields 0.10 Ang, 11.4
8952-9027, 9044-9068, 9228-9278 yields 1.42 Ang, 11.5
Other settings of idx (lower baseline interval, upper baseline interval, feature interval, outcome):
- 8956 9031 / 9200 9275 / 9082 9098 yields 0.9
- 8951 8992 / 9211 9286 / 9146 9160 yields 0.2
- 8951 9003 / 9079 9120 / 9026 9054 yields 0.7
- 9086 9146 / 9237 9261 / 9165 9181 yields -0.3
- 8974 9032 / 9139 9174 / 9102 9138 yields 0.5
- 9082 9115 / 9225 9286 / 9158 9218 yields -0.4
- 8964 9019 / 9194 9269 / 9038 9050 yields 0.7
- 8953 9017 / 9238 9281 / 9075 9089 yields 0.8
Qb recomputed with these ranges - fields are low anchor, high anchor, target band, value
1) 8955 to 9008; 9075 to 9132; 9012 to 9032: -0.3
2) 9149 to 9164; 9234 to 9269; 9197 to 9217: 0.4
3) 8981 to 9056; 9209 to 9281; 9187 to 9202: 0.5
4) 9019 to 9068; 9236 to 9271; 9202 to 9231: -0.3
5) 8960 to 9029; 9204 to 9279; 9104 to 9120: 0.4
